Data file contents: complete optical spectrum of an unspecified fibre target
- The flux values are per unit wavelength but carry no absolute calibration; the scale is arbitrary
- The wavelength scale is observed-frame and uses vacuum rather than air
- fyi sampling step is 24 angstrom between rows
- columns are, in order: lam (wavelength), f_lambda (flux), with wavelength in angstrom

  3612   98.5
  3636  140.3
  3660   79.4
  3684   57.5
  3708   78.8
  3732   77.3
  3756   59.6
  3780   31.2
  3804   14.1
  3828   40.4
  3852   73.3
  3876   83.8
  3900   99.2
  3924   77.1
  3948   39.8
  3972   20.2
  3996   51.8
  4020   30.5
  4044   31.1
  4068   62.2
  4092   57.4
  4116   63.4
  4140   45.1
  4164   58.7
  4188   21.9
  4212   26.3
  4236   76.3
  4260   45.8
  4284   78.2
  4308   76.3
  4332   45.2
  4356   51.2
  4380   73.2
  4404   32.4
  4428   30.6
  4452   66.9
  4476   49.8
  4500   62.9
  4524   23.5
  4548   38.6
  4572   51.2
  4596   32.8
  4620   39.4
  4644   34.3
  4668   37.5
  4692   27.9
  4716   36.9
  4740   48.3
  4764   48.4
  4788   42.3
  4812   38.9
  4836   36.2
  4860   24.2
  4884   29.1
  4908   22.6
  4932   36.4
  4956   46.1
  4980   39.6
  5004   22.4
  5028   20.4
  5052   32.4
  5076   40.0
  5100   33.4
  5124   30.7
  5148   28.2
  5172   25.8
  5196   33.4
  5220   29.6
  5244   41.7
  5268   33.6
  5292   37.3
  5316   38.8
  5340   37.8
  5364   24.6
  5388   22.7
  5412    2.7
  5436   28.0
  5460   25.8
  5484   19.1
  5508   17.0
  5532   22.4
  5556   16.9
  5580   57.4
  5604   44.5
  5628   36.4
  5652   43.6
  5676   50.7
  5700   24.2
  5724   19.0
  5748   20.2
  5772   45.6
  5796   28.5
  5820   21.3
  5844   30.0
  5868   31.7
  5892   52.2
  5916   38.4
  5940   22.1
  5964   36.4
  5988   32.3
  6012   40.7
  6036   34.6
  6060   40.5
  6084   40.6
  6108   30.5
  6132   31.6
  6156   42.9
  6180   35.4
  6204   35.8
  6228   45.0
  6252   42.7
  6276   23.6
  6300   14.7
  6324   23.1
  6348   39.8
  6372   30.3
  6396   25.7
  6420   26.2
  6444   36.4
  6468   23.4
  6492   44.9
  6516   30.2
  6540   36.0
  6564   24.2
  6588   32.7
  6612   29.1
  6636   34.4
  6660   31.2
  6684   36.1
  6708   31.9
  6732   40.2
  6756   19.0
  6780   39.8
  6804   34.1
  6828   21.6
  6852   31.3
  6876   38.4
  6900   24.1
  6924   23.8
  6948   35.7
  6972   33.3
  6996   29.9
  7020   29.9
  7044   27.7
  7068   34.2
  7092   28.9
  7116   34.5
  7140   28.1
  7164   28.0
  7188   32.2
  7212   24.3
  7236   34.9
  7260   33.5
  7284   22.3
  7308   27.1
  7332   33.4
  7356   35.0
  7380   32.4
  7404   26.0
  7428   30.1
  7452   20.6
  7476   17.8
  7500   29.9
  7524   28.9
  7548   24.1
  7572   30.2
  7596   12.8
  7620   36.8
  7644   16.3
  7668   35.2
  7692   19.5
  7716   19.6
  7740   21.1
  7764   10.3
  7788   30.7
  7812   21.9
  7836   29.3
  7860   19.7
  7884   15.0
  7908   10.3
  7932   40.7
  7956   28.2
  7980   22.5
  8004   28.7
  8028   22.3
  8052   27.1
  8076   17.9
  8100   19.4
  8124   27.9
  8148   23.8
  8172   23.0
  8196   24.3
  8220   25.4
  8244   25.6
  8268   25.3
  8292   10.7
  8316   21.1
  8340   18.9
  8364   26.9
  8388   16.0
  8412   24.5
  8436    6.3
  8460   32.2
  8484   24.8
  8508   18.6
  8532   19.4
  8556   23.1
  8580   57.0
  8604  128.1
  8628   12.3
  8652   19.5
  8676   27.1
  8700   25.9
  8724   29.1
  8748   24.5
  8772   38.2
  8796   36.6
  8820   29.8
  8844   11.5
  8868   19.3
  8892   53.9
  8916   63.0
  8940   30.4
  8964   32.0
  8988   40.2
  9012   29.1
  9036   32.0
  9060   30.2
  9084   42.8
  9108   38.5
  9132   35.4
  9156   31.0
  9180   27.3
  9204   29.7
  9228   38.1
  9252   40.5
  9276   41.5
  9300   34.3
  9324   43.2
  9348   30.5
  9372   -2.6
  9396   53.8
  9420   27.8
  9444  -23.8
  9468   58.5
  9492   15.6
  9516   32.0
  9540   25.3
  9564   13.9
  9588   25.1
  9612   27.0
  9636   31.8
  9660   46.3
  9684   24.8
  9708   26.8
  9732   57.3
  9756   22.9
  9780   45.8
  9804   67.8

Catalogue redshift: 1.31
